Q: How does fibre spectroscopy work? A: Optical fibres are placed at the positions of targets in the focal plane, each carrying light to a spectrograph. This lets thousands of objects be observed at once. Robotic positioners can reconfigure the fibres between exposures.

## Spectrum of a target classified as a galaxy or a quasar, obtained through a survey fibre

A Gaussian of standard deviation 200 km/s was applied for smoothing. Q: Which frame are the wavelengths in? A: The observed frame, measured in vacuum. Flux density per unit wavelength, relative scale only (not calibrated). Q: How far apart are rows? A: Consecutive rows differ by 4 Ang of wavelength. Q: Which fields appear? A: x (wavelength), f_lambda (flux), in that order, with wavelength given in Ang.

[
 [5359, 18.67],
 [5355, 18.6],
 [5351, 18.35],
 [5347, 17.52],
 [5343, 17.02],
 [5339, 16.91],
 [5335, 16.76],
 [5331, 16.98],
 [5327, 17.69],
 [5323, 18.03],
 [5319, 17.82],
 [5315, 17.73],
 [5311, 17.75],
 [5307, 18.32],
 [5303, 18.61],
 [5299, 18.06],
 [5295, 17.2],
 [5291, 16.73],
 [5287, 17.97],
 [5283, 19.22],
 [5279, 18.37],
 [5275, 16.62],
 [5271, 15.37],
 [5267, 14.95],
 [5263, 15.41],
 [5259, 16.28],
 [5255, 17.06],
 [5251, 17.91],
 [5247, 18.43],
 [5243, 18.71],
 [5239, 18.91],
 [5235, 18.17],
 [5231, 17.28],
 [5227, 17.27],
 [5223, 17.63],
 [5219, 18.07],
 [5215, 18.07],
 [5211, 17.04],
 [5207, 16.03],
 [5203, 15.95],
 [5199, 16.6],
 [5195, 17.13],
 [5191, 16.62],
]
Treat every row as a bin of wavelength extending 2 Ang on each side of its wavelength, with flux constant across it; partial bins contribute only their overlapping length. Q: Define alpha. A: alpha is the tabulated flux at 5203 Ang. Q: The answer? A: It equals 15.95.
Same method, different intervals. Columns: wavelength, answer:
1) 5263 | 15.41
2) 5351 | 18.35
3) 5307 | 18.32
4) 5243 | 18.71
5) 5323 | 18.03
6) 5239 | 18.91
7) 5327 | 17.69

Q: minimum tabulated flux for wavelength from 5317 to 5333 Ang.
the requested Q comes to 16.98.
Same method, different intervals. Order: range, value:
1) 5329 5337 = 16.76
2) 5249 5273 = 14.95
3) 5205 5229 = 16.03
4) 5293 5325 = 17.2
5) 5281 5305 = 16.73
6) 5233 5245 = 18.17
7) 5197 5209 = 15.95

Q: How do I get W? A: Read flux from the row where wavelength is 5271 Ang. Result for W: 15.37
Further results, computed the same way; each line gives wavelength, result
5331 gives 16.98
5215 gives 18.07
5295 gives 17.2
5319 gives 17.82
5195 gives 17.13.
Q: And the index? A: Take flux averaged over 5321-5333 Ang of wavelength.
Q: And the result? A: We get 17.6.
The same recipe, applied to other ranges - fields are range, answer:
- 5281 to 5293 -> 18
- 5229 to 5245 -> 18.3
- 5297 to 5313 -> 18.2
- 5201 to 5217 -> 16.8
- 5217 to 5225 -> 17.9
